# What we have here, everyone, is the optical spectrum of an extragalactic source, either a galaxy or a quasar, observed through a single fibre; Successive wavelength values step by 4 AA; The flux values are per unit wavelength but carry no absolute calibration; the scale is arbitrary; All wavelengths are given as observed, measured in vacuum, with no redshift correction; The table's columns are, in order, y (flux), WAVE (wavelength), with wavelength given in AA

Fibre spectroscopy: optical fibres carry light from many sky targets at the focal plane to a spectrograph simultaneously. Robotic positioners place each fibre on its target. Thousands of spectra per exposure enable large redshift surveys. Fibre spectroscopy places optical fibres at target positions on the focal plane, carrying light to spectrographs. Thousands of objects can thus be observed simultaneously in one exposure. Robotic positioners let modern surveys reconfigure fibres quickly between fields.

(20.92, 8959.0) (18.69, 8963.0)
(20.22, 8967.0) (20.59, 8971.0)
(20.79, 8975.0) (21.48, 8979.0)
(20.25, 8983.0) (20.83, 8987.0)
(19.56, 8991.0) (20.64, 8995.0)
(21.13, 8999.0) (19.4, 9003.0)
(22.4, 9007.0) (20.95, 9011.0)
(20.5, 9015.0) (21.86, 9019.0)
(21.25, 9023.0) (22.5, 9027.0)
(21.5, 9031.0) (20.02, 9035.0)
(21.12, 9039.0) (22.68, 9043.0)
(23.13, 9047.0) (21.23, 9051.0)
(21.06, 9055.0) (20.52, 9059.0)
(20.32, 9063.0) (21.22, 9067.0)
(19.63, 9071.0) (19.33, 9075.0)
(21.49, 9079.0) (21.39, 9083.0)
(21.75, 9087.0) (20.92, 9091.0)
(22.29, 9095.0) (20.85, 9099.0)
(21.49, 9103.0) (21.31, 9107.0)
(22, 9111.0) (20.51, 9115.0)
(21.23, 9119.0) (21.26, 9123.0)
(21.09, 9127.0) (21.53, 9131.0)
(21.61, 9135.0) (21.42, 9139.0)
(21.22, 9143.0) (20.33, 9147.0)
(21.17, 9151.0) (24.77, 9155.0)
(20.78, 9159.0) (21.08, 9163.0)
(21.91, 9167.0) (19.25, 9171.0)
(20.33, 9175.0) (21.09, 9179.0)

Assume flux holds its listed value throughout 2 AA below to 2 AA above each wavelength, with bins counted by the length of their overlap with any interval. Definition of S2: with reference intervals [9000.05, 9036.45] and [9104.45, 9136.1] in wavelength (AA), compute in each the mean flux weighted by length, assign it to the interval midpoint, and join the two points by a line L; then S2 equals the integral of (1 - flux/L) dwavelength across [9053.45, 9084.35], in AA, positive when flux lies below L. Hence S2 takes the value 0.9 AA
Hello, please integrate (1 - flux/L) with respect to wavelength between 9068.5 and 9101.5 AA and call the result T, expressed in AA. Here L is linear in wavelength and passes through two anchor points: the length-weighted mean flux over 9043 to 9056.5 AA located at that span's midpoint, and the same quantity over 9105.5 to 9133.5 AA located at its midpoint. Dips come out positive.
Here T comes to 1.0 AA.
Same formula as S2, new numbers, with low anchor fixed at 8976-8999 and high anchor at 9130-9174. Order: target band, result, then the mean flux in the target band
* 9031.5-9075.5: -0.22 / 21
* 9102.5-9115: -0.17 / 21.4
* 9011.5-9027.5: -0.48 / 21.4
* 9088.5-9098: -0.20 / 21.5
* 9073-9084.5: 0.17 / 20.7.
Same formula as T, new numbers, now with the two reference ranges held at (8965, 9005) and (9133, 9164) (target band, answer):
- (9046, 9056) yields -0.4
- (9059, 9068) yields 0.1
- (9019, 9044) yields -0.8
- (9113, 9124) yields 0.2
